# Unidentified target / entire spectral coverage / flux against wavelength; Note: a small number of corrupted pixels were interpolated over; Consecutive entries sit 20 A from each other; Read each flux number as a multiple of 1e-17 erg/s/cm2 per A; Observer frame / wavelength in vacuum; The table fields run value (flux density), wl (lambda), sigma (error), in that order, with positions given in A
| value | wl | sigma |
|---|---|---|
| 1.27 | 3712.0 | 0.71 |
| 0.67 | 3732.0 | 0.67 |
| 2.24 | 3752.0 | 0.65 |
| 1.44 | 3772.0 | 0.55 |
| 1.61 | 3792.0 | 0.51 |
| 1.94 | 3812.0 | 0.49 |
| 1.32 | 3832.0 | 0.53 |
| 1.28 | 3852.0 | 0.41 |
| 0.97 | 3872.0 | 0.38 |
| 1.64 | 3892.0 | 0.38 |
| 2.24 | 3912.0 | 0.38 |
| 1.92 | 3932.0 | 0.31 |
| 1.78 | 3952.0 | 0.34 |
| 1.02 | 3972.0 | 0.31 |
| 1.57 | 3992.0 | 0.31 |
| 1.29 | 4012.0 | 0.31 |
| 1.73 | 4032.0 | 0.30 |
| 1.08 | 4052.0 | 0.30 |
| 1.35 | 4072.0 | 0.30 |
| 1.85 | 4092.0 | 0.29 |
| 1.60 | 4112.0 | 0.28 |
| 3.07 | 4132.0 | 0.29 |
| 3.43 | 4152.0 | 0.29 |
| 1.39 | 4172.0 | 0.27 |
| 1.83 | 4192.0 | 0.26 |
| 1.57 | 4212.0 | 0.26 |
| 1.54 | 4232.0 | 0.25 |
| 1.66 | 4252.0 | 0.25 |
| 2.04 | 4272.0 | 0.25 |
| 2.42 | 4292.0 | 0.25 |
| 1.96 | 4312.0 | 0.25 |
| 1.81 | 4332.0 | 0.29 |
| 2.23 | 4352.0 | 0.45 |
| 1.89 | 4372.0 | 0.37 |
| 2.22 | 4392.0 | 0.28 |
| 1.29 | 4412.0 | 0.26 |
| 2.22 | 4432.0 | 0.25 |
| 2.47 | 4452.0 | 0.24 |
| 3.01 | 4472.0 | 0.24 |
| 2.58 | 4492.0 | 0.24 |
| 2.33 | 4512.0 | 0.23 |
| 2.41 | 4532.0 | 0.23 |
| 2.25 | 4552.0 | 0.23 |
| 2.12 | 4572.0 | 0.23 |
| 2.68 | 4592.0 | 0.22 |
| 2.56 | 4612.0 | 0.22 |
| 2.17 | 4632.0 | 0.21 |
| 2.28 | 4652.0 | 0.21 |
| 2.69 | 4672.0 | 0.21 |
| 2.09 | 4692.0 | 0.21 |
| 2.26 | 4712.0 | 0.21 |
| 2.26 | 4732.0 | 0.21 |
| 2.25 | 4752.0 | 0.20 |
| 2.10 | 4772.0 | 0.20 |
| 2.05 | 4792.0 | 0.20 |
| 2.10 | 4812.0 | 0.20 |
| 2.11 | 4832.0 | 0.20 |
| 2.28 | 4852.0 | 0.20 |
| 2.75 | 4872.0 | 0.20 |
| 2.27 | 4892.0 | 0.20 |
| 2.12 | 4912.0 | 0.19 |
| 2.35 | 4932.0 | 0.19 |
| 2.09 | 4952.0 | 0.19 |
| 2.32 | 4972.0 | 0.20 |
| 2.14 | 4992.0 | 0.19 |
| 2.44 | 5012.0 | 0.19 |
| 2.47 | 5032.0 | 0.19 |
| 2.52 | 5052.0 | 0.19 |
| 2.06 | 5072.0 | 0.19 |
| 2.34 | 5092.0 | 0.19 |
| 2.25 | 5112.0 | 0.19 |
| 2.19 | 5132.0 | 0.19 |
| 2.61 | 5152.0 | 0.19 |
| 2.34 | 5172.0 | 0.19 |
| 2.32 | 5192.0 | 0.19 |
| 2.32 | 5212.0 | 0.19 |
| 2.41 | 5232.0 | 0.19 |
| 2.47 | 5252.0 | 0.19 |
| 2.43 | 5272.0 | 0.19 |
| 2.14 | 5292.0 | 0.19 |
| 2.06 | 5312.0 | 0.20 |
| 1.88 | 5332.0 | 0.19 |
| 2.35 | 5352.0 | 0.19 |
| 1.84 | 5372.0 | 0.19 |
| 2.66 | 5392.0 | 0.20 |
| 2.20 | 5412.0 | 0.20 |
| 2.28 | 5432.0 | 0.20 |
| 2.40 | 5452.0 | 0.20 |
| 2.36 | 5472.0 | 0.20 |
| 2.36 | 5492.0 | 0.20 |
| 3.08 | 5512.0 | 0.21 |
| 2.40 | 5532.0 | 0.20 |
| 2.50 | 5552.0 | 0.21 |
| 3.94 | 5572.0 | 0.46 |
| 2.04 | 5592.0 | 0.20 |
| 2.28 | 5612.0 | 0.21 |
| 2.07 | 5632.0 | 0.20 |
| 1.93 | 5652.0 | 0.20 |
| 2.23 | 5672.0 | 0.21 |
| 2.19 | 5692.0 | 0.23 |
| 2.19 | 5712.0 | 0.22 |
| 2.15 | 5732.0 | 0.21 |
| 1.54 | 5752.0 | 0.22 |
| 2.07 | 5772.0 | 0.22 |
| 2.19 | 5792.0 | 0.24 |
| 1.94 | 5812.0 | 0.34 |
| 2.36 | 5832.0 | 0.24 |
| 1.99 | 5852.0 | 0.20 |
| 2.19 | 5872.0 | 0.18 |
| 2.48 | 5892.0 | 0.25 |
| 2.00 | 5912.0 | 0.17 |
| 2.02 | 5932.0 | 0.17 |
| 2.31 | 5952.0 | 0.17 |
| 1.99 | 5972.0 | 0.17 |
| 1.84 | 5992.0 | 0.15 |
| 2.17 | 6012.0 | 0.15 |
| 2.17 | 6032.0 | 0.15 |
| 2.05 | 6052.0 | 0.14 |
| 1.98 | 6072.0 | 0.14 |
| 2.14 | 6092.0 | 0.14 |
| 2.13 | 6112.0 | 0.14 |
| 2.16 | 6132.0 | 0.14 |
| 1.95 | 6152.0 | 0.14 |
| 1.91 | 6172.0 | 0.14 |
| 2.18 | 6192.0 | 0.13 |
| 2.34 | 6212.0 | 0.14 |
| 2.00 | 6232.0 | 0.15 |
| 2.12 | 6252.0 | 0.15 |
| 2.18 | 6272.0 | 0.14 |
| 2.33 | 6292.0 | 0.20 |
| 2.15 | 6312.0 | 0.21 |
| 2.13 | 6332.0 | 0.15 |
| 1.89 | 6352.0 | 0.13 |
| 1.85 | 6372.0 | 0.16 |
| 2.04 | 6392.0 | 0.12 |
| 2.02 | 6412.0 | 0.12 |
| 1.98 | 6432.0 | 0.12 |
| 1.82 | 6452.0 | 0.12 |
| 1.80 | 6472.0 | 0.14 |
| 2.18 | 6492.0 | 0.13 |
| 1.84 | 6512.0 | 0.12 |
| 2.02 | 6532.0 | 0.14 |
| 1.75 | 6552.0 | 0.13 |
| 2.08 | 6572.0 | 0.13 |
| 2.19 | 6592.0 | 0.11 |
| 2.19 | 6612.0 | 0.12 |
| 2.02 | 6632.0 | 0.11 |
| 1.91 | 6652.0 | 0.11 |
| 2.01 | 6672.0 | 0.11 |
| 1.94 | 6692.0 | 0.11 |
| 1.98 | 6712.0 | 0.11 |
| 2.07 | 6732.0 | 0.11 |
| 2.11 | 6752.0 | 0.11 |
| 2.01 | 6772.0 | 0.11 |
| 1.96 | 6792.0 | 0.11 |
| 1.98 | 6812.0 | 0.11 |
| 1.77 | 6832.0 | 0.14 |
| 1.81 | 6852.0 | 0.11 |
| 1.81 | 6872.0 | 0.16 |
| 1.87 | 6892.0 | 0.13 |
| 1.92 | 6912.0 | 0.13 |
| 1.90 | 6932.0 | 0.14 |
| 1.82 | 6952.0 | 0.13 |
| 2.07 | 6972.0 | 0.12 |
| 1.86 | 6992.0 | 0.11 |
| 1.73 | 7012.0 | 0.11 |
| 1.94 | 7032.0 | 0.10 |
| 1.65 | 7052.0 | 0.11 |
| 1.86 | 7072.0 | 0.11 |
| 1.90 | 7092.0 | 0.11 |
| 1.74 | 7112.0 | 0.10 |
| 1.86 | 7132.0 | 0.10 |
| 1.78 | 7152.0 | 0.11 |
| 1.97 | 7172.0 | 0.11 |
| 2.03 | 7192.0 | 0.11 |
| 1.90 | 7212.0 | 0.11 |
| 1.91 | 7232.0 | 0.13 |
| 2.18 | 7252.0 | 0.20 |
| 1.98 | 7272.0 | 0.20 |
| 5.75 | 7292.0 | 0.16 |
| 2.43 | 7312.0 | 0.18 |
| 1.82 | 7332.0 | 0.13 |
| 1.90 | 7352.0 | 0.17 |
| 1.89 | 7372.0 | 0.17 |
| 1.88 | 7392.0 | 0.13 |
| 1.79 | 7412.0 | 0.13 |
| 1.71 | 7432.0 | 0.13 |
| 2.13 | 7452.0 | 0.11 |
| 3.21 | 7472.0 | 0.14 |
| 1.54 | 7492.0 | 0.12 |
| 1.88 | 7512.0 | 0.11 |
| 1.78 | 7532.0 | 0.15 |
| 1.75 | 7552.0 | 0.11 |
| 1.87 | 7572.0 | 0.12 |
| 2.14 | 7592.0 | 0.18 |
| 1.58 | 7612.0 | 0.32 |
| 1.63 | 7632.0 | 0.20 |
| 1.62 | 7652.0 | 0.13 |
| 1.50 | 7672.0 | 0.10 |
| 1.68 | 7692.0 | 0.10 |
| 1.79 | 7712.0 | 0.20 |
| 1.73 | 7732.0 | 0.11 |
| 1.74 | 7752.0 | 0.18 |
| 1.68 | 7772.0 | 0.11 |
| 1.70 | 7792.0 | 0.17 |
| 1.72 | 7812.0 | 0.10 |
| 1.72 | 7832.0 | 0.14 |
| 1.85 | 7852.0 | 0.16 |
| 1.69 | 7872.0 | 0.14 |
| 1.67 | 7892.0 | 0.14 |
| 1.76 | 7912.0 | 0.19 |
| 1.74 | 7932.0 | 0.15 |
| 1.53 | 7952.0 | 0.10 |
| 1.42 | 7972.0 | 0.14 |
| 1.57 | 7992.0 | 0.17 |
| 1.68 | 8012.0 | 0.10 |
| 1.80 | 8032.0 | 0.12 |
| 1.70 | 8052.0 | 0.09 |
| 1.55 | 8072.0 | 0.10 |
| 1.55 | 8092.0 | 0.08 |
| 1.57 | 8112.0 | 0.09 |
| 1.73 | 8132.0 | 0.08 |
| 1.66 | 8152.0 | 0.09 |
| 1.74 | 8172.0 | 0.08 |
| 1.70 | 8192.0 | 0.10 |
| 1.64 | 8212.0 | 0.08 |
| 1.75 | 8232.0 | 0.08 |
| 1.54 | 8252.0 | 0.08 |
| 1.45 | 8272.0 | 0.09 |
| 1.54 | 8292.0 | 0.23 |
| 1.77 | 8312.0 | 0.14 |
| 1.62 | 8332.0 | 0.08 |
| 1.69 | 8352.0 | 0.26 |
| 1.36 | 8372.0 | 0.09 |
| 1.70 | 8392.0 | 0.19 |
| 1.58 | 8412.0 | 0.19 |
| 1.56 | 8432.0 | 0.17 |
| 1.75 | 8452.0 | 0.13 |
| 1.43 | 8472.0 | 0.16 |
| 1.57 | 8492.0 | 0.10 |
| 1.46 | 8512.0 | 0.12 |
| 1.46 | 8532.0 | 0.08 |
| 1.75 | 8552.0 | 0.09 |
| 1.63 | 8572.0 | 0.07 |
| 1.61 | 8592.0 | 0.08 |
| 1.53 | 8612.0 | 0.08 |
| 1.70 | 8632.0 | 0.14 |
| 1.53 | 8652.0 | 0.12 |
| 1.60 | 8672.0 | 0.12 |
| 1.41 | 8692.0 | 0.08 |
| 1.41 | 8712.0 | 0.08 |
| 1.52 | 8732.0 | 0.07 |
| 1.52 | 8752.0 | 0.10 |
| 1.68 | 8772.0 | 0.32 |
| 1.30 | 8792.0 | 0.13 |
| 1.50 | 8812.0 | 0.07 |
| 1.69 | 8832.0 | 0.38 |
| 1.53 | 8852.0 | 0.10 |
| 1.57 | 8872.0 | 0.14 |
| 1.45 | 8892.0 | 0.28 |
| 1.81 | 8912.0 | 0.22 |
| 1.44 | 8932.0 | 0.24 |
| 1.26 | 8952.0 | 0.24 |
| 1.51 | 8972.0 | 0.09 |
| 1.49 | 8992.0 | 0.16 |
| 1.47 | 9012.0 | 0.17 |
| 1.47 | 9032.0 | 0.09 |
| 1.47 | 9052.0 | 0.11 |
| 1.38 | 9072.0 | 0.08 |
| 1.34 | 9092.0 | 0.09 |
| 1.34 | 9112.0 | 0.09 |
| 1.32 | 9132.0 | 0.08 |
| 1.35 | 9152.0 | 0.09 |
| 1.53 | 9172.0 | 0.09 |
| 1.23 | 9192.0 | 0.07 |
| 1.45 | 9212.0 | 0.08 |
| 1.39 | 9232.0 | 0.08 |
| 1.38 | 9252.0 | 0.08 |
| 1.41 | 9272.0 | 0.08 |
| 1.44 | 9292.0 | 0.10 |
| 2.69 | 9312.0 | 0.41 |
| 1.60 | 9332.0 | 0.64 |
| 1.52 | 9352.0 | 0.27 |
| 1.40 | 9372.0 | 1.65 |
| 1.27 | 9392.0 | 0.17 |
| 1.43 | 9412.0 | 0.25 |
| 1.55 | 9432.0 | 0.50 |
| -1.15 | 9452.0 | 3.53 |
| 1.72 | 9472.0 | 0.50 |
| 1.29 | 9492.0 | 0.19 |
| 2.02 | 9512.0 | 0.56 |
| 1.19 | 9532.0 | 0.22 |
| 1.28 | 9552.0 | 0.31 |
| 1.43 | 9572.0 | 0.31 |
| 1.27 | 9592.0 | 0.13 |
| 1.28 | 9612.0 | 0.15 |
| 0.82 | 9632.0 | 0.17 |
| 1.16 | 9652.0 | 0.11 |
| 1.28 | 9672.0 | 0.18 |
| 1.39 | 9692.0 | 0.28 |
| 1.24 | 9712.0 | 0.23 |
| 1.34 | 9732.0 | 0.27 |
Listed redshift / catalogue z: 0.11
